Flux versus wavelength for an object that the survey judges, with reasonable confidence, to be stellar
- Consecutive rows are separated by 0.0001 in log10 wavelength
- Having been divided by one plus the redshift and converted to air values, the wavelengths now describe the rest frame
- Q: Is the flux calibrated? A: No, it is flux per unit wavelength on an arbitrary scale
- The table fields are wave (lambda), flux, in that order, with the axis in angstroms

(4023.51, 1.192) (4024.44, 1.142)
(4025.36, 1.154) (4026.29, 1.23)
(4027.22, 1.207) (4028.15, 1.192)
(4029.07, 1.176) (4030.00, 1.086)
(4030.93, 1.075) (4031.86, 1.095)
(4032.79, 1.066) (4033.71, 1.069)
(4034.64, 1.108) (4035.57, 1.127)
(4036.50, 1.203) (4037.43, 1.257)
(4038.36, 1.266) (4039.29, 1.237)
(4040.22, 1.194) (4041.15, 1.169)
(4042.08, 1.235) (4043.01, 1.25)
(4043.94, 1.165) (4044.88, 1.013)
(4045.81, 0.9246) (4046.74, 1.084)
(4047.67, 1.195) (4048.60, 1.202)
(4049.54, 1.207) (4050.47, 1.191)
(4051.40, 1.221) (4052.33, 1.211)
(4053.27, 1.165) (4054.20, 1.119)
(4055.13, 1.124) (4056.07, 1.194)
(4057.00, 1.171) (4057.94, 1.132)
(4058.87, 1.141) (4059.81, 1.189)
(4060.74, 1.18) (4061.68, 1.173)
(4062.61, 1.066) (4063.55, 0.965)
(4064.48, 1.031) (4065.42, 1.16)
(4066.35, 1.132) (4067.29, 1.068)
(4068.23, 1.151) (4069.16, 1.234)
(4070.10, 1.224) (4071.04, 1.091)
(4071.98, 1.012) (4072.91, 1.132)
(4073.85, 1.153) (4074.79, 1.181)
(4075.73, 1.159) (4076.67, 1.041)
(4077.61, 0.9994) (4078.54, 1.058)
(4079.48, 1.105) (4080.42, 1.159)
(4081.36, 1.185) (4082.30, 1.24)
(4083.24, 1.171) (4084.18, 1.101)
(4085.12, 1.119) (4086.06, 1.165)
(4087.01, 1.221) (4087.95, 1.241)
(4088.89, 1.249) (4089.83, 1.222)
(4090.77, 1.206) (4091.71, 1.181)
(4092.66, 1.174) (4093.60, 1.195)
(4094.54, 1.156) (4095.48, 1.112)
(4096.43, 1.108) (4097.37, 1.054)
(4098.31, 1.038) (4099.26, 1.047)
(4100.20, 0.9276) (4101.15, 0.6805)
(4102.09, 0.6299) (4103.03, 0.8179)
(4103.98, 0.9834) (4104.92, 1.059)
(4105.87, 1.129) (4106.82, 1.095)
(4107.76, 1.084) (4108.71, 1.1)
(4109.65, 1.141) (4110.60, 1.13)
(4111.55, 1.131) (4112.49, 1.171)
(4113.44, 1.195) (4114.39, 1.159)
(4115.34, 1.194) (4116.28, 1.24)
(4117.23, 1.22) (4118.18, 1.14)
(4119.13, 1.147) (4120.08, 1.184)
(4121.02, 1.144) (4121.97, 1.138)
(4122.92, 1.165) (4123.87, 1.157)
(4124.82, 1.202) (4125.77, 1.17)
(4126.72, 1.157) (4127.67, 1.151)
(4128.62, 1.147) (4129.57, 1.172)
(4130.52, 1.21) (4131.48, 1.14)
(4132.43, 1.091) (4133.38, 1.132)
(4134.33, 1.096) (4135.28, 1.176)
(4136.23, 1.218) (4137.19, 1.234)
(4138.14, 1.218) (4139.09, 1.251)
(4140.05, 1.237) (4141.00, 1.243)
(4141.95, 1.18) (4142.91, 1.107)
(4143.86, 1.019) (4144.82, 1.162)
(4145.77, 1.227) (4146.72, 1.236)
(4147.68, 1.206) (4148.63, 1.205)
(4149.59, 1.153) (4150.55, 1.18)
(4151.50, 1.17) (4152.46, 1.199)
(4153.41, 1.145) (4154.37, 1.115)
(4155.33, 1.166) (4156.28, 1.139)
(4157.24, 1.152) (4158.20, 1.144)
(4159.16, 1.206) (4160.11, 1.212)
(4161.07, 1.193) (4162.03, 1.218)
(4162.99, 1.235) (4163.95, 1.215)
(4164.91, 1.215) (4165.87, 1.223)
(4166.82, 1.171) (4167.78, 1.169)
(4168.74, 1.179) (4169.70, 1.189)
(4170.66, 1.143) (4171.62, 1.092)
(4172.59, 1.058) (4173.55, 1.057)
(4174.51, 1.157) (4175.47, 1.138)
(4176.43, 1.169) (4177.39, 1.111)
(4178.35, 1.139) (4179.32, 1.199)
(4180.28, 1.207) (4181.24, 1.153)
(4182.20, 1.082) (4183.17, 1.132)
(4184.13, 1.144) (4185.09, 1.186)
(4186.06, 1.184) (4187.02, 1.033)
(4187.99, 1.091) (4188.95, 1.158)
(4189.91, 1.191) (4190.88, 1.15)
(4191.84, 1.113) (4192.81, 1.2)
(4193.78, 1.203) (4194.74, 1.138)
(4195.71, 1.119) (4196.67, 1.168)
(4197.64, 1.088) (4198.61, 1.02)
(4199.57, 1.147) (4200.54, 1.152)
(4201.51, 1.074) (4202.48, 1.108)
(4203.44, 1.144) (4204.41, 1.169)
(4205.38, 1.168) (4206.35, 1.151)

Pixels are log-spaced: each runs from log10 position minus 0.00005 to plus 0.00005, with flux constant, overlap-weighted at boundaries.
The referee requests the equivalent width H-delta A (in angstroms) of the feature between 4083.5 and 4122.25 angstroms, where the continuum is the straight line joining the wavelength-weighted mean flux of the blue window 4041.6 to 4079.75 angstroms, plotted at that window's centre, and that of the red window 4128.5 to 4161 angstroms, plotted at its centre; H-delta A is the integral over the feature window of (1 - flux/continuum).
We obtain 1.5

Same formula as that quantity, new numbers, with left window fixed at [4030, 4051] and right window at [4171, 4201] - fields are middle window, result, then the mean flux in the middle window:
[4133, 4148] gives -0.6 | 1.18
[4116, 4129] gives -0.3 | 1.17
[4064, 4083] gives 0.3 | 1.13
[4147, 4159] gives -0.3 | 1.17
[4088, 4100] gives 0.0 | 1.14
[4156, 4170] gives -0.7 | 1.19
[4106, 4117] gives -0.1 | 1.15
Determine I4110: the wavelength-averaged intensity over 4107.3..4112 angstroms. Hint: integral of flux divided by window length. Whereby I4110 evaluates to 1.12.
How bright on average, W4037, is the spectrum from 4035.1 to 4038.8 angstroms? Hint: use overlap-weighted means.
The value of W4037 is 1.21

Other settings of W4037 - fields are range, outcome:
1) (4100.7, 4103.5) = 0.712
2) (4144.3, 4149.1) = 1.21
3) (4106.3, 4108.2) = 1.09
